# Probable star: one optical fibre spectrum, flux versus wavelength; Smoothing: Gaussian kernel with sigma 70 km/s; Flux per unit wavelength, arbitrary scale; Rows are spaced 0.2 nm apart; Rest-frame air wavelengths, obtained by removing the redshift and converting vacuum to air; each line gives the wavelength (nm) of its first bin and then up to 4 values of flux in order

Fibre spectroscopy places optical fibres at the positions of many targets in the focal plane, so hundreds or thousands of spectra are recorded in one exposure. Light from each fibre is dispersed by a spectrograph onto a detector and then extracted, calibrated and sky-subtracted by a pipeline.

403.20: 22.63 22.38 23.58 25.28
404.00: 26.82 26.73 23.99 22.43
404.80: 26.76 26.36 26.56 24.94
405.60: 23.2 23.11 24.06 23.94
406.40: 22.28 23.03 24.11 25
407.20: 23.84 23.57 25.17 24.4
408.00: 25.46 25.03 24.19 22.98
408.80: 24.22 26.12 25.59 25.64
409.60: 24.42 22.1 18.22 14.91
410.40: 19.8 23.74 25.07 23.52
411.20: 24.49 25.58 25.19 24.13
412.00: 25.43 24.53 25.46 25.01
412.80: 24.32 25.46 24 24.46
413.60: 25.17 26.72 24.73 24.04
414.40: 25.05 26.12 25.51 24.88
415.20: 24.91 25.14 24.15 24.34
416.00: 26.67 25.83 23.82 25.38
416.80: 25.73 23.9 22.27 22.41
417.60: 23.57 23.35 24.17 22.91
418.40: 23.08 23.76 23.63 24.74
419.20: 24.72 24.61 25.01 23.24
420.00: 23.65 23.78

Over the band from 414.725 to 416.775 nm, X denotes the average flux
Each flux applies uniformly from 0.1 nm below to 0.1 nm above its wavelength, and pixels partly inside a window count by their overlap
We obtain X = 25.1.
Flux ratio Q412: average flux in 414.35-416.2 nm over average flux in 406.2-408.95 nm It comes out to 1.05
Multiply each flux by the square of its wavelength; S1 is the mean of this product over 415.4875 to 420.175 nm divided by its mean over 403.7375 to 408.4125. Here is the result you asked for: 1.04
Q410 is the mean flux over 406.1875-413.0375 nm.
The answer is 23.9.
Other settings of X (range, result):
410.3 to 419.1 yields 24.5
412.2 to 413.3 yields 24.8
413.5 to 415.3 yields 25.2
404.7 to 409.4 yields 24.5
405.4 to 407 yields 23.6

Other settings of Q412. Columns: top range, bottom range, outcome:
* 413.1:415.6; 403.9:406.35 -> 1.01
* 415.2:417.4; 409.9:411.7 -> 1.11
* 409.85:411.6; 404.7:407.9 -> 0.91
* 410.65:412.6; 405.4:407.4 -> 1.05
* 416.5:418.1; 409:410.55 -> 1.09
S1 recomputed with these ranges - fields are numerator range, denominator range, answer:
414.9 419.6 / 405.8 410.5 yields 1.08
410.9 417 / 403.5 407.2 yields 1.06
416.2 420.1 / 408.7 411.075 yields 1.09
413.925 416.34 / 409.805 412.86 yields 1.10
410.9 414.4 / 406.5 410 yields 1.05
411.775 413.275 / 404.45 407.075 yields 1.06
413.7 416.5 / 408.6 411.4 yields 1.12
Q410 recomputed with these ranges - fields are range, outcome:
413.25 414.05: 25.2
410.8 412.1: 24.8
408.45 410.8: 22.7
